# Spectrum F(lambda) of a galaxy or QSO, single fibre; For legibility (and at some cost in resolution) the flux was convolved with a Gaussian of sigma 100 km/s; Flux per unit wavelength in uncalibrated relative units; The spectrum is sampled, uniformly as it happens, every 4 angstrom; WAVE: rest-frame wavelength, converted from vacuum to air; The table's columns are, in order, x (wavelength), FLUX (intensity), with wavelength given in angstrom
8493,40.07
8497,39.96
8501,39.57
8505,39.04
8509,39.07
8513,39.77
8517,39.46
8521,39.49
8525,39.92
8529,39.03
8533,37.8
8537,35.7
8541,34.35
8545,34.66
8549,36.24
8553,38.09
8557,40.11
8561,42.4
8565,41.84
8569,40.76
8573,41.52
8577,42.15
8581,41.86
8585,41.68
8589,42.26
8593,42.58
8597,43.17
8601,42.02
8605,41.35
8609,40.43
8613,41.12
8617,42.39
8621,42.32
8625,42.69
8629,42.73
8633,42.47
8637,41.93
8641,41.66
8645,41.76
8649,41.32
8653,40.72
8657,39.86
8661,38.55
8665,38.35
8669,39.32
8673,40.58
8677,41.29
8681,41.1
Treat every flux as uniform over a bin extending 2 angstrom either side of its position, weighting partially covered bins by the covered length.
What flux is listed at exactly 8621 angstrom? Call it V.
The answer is 42.32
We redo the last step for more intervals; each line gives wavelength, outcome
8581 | 41.86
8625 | 42.69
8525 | 39.92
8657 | 39.86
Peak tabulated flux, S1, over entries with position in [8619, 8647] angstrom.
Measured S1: 42.73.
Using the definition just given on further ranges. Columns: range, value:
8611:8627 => 42.69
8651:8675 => 40.72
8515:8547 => 39.92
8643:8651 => 41.76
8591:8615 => 43.17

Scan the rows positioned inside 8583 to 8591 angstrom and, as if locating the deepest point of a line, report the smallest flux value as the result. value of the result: 41.68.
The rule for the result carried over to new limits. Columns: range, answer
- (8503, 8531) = 39.03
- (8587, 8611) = 40.43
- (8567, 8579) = 40.76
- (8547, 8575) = 36.24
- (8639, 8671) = 38.35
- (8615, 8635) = 42.32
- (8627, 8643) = 41.66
